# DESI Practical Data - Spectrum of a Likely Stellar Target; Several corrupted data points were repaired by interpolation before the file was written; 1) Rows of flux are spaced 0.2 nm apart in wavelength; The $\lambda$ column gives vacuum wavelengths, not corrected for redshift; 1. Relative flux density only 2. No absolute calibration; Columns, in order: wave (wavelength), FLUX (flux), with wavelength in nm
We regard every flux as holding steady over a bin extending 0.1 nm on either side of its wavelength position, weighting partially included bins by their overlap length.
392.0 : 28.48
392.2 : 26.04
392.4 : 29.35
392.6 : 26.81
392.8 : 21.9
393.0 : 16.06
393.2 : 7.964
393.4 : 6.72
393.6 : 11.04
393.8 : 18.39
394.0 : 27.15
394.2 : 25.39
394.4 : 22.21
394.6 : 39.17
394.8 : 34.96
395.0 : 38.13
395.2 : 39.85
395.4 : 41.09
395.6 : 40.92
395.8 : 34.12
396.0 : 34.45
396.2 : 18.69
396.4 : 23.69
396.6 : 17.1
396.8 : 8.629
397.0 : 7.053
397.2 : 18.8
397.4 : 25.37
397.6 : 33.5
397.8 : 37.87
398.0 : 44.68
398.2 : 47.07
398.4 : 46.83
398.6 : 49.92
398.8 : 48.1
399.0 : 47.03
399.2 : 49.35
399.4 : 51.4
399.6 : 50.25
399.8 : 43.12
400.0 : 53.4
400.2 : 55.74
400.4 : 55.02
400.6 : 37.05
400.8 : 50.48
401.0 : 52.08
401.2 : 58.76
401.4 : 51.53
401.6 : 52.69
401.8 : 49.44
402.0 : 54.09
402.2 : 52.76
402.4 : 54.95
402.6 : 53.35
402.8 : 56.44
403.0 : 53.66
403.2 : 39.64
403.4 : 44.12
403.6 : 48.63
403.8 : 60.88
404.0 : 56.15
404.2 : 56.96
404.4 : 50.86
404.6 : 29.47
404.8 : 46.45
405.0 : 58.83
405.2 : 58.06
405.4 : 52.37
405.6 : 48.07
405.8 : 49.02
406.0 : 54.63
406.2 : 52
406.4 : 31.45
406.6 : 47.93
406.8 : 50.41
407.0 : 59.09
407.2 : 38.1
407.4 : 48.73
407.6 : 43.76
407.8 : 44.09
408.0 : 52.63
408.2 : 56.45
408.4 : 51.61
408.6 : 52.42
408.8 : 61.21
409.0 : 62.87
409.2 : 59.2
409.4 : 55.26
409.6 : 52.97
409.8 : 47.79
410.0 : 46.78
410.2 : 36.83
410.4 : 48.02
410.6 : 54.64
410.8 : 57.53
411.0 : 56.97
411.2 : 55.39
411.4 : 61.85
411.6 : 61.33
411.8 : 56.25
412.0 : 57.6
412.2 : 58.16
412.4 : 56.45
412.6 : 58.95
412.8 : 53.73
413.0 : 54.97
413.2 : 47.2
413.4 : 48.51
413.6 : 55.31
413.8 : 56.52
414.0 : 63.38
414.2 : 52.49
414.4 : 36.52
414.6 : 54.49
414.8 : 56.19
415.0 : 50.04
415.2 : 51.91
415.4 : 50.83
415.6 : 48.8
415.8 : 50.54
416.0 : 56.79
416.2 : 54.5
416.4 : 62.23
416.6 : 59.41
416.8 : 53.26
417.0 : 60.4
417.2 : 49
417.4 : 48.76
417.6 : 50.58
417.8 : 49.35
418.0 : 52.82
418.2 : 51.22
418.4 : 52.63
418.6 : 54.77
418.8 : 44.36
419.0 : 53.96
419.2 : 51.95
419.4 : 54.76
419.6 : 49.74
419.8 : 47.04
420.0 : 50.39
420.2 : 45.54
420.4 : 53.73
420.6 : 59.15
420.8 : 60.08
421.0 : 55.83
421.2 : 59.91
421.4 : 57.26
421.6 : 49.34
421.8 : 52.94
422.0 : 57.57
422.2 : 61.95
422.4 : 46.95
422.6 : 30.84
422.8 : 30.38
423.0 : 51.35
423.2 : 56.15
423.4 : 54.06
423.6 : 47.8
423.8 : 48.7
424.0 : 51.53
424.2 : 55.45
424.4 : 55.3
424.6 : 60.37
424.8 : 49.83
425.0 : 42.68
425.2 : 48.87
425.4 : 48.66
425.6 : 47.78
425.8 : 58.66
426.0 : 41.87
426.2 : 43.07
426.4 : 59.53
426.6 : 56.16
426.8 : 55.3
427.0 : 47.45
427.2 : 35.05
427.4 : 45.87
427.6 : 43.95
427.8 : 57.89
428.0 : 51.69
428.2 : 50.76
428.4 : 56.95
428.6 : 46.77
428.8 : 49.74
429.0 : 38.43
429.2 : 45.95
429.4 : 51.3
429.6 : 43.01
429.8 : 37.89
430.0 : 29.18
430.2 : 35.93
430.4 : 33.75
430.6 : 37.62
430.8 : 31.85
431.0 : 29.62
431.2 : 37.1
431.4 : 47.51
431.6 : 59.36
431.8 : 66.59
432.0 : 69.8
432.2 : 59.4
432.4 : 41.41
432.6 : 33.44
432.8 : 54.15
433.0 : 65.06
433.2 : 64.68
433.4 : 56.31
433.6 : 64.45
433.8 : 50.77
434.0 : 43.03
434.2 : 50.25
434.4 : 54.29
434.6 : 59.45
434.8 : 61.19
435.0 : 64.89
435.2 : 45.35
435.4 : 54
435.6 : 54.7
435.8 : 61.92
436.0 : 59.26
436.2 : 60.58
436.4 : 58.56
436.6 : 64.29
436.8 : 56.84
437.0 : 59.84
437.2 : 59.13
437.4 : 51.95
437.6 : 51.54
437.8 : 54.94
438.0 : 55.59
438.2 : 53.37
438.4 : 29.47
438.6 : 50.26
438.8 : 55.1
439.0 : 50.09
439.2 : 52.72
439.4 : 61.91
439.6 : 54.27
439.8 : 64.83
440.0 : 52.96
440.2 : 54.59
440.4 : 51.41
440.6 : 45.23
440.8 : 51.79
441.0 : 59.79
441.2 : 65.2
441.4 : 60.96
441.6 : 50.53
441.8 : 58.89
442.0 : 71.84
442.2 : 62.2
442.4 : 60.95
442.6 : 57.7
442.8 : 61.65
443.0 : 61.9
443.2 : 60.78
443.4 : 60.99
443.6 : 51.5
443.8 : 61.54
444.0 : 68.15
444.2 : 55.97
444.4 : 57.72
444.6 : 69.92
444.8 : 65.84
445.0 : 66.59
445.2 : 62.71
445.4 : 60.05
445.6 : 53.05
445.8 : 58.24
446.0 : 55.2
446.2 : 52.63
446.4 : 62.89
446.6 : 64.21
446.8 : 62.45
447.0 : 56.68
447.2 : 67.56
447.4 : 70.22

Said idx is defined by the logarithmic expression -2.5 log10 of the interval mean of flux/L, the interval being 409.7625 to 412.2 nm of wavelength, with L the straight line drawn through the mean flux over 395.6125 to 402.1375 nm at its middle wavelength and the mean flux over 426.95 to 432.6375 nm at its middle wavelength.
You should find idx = -0.25 mag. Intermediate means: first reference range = 40.9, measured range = 53.8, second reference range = 45.5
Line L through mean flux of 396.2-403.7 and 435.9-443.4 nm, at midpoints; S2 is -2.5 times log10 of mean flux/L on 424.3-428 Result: 0.05 mag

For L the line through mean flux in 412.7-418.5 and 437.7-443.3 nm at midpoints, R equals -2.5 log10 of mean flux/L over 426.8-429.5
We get 0.135 mag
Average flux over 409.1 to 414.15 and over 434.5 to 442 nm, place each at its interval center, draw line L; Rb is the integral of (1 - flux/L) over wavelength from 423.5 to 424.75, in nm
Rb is 0.046 nm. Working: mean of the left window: 54.4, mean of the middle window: 53.1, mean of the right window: 55.8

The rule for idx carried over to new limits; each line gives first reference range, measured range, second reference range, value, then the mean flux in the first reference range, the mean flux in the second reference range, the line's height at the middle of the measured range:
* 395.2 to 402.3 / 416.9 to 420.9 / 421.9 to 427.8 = -0.10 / 41.2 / 49.6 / 47.7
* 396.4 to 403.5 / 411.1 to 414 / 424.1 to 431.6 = -0.24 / 44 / 46.4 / 45.1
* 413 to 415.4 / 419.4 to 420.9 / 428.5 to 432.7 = -0.07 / 52.1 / 44.1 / 49.2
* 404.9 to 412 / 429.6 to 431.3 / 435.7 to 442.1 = 0.50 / 52.2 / 55.9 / 54.9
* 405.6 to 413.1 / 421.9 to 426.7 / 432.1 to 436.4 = 0.08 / 52.6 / 55.2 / 54.2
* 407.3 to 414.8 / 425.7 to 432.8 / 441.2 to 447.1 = 0.22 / 53.5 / 60.6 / 57.4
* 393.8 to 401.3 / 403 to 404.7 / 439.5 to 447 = -0.19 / 37.8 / 59.3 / 40.8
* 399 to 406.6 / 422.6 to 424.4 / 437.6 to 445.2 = 0.12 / 50.5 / 57.5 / 54.3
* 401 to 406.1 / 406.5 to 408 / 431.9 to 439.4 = 0.09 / 51.7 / 55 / 52.1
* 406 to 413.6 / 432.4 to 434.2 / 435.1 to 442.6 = 0.04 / 52.5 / 55.9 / 55.2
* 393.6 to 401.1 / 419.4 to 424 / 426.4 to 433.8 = -0.14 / 36.6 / 48.3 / 45.3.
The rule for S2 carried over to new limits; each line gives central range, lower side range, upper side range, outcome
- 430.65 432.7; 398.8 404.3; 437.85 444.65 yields 0.175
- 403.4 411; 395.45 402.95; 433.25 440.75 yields -0.132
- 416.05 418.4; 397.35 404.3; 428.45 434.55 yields -0.112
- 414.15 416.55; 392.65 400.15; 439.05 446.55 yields -0.209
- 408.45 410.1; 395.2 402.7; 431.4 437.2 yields -0.183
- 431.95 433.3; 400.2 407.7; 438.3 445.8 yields 0.022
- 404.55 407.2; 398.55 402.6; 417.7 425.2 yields 0.045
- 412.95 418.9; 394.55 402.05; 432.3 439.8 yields -0.119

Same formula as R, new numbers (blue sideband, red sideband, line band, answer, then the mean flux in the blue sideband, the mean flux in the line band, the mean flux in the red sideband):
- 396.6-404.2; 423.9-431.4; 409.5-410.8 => -0.06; 45.7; 48.6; 46.3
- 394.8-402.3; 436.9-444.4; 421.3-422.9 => 0.03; 41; 48.4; 56.5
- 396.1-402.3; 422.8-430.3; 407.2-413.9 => -0.20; 41.7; 53.5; 48.4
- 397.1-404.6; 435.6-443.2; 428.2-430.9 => 0.29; 48.2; 41.8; 56.6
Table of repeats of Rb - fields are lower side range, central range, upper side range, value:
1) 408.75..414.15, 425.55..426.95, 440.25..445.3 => 0.136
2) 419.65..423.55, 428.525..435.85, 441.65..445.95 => 0.889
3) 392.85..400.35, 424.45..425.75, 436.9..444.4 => -0.056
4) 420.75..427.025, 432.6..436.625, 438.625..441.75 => -0.197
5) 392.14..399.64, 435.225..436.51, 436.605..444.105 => -0.082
